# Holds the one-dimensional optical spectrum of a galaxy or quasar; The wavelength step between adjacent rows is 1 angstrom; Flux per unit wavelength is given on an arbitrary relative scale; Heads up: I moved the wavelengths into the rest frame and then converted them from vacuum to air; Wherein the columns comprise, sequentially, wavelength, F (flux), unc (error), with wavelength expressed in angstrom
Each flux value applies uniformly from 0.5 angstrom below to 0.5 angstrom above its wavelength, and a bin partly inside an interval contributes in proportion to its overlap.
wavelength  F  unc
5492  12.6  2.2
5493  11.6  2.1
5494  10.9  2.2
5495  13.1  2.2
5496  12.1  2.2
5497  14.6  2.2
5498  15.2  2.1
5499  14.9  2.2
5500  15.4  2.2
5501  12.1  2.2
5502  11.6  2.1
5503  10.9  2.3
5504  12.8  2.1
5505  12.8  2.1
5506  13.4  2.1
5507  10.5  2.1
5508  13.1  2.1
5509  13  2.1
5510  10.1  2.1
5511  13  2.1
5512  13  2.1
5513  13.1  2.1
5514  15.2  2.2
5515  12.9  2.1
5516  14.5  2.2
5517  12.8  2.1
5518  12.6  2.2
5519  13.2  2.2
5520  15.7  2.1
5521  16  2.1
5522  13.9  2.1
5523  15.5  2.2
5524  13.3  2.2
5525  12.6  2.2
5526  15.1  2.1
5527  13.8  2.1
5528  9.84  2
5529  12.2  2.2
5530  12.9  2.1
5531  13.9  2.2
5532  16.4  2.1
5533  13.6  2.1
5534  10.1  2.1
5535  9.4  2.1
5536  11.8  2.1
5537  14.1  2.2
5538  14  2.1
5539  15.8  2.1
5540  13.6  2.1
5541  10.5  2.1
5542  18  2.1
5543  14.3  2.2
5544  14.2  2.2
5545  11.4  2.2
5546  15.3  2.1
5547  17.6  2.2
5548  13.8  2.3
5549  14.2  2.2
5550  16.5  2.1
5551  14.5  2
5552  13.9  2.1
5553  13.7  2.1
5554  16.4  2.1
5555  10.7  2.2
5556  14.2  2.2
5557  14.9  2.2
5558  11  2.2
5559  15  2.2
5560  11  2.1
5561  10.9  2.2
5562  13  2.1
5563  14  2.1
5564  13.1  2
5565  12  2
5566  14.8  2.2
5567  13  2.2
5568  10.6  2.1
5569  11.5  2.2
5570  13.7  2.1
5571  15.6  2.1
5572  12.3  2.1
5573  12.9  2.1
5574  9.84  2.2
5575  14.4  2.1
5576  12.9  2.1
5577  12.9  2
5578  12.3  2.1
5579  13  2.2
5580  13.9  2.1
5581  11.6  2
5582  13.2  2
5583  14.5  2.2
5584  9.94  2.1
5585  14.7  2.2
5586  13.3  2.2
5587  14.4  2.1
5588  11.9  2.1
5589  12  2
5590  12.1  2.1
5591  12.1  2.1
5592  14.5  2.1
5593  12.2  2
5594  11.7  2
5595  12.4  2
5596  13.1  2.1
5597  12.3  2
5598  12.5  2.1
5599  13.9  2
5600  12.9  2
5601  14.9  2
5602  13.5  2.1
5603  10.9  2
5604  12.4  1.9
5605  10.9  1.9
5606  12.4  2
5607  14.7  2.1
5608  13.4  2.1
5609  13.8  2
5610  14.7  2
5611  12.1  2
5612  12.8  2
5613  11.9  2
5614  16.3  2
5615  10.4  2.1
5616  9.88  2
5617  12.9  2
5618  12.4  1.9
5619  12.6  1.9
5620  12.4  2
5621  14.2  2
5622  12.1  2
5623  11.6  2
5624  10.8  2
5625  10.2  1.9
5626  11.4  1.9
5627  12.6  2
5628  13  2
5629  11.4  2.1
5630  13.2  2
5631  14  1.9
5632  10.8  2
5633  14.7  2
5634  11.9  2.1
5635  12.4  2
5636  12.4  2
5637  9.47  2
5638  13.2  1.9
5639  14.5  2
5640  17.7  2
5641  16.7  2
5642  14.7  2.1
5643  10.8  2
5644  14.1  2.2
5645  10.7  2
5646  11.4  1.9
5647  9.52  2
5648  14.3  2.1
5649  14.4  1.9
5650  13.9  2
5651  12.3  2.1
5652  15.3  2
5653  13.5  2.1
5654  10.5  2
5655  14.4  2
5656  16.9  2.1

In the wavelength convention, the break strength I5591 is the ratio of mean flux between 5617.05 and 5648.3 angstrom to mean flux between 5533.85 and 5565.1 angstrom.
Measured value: 0.9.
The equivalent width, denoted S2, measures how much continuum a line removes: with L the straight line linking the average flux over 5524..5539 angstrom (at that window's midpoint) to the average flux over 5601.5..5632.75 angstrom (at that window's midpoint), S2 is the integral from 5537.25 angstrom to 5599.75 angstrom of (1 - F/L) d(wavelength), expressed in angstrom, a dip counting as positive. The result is -2.65 angstrom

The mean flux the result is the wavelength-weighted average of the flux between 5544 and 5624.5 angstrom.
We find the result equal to 13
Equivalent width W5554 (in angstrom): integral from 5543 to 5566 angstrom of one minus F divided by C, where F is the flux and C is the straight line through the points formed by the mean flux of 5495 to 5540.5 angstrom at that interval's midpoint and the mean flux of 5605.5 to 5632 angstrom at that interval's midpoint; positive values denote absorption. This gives -1.3 angstrom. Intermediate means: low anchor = 13.3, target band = 13.7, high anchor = 12.6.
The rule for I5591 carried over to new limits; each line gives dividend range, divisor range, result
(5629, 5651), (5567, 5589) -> 1.02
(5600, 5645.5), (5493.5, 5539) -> 0.97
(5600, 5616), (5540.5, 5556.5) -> 0.90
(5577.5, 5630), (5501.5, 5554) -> 0.94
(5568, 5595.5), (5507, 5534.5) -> 0.96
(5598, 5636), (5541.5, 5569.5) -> 0.92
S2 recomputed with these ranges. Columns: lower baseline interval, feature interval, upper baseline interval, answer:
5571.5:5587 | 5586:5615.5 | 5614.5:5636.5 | -0.85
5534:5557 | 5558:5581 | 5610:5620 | 1.11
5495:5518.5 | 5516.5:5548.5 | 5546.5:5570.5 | -0.97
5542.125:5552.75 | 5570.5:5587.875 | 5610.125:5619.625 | 0.78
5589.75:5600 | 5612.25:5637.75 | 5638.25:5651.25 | 1.85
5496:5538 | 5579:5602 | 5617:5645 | -0.03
